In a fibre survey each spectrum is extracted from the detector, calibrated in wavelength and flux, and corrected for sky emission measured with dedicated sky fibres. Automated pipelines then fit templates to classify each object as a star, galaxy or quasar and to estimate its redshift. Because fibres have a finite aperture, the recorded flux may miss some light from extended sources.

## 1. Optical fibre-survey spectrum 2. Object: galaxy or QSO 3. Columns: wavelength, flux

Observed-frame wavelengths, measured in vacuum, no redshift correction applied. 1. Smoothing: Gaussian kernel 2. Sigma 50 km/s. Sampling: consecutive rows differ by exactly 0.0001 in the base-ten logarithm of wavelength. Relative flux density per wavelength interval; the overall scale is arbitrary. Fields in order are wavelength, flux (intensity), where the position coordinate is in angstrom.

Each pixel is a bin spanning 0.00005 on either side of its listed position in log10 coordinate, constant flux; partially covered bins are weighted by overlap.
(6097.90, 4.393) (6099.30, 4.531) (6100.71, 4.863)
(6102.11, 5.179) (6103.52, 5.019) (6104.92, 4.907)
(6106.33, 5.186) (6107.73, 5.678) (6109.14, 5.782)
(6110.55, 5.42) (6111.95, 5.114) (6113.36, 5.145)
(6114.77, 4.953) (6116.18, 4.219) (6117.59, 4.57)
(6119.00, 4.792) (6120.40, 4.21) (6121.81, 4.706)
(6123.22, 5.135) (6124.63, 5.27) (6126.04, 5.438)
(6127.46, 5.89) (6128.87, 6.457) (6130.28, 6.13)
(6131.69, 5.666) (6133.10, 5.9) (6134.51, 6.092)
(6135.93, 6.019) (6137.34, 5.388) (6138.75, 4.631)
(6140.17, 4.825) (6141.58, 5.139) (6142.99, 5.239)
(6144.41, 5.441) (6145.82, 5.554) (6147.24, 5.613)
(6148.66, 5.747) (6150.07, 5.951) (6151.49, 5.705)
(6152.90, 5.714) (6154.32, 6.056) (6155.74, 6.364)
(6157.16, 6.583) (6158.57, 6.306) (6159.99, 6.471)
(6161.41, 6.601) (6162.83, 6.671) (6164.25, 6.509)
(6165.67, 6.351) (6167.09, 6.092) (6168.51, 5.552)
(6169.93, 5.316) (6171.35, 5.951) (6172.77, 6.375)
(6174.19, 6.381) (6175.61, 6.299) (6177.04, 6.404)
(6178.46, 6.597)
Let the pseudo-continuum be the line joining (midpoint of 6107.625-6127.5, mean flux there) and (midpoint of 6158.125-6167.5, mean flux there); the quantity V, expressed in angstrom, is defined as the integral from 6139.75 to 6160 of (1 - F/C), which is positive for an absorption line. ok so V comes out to 0.9 angstrom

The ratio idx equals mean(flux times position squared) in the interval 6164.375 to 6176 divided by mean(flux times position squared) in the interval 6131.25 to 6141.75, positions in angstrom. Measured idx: 1.1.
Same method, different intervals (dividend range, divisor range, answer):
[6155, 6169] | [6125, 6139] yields 1.11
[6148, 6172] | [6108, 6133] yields 1.18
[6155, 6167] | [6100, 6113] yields 1.26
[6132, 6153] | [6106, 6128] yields 1.10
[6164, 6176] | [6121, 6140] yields 1.11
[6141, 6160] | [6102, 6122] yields 1.18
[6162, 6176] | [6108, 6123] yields 1.27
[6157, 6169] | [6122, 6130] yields 1.15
